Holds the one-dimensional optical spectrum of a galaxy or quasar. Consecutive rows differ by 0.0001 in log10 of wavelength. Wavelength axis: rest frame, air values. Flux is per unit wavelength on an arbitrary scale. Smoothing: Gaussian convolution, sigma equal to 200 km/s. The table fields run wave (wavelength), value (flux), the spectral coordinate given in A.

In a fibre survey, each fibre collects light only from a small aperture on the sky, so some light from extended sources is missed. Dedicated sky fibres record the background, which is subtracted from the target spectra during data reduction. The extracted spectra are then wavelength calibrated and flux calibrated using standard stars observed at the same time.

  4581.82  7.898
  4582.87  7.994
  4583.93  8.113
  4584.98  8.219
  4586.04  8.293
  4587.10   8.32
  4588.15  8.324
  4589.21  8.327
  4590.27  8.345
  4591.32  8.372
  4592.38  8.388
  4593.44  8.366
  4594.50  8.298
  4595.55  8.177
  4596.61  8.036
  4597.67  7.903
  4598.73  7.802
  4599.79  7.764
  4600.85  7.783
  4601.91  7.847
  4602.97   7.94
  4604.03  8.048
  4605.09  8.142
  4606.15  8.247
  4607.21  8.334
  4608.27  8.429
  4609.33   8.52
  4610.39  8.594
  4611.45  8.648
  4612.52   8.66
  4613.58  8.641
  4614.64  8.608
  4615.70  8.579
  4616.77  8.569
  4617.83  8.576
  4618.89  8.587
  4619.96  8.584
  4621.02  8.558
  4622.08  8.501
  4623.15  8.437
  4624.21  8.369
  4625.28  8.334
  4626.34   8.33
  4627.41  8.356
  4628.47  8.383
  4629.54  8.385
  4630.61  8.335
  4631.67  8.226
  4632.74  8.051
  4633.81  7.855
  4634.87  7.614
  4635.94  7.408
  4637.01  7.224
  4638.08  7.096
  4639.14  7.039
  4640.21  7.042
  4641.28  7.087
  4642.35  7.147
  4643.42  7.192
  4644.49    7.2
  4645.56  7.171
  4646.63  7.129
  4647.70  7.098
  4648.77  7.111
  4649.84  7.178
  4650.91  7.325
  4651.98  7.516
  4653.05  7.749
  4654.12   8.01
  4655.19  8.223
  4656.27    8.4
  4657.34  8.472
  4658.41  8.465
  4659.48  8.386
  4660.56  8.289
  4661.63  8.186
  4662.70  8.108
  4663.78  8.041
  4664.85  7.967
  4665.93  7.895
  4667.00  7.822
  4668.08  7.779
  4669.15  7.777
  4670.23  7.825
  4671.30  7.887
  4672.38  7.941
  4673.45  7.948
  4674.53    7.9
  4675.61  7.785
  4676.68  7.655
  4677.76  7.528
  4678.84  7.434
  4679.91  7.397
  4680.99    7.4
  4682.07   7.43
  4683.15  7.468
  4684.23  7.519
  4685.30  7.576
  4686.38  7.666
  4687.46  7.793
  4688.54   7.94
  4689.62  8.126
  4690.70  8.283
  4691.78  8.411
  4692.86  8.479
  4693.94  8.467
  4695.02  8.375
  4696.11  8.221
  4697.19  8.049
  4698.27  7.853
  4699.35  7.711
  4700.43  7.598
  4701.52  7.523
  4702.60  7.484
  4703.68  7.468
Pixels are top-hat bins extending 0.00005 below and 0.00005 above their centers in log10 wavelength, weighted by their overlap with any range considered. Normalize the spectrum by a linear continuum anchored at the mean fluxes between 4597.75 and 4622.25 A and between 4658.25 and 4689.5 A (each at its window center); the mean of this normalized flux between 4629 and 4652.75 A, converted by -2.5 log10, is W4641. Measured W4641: 0.09 mag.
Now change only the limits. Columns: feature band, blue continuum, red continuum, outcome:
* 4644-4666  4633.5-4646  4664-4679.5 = -0.04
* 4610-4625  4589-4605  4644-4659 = -0.08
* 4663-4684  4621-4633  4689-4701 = 0.06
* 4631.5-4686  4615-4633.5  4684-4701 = 0.07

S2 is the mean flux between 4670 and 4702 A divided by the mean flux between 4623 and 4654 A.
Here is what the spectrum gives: 1.03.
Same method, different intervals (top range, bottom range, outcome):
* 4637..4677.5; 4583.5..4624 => 0.93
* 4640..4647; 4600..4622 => 0.85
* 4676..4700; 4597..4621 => 0.94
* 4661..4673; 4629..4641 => 1.04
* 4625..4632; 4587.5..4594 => 1.00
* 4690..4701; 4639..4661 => 1.07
